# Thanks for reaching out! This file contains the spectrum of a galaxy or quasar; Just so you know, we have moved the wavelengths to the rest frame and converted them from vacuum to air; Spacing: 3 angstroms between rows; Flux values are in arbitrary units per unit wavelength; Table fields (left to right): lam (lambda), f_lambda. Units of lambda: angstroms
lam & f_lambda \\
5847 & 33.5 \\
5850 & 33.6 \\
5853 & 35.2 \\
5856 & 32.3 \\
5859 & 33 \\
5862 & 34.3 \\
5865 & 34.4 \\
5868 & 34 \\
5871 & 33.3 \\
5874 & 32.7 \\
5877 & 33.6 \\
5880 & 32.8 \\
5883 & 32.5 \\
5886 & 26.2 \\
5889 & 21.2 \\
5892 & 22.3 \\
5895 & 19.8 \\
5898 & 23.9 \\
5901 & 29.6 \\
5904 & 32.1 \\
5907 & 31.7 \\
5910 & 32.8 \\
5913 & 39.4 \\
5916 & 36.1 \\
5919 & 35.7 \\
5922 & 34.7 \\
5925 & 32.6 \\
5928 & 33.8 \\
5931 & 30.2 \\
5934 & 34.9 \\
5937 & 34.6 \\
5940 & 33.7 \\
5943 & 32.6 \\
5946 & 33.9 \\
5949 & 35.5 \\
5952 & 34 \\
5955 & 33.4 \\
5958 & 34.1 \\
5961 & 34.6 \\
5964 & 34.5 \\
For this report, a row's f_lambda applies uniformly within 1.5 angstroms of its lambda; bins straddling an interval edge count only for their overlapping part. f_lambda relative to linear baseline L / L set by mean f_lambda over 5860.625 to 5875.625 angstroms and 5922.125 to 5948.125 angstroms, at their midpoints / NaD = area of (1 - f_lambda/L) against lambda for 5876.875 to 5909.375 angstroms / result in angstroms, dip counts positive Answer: 5.7 angstroms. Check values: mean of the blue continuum 33.7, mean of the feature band 27.7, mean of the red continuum 33.4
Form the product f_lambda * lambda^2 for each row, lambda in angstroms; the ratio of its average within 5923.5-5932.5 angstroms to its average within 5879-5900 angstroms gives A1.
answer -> 1.3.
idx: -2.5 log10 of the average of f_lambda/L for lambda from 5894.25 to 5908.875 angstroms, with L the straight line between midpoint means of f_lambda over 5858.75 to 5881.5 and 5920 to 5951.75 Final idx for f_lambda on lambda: 0.20 mag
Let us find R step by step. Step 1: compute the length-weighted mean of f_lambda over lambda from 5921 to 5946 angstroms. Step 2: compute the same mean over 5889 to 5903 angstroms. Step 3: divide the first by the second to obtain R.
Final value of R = 1.4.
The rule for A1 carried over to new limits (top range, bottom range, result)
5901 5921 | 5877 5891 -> 1.21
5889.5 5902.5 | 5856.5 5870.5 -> 0.71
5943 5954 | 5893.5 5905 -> 1.33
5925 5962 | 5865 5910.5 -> 1.17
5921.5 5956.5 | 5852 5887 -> 1.05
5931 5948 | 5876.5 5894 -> 1.24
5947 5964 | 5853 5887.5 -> 1.08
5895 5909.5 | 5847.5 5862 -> 0.86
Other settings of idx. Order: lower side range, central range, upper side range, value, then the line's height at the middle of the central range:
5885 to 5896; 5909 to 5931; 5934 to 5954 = -0.21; 28.8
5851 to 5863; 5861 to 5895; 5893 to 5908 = 0.02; 30.5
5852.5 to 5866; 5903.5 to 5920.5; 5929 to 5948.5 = -0.04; 33.5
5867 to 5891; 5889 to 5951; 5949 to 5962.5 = 0.03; 32.5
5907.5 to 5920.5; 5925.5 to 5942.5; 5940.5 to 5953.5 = 0.04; 34.6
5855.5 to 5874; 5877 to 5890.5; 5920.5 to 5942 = 0.17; 33.5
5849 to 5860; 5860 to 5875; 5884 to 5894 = -0.14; 29.8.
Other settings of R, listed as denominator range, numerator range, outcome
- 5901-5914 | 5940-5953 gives 1.02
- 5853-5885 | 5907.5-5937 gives 1.03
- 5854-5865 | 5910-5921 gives 1.09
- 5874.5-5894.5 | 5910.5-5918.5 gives 1.32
